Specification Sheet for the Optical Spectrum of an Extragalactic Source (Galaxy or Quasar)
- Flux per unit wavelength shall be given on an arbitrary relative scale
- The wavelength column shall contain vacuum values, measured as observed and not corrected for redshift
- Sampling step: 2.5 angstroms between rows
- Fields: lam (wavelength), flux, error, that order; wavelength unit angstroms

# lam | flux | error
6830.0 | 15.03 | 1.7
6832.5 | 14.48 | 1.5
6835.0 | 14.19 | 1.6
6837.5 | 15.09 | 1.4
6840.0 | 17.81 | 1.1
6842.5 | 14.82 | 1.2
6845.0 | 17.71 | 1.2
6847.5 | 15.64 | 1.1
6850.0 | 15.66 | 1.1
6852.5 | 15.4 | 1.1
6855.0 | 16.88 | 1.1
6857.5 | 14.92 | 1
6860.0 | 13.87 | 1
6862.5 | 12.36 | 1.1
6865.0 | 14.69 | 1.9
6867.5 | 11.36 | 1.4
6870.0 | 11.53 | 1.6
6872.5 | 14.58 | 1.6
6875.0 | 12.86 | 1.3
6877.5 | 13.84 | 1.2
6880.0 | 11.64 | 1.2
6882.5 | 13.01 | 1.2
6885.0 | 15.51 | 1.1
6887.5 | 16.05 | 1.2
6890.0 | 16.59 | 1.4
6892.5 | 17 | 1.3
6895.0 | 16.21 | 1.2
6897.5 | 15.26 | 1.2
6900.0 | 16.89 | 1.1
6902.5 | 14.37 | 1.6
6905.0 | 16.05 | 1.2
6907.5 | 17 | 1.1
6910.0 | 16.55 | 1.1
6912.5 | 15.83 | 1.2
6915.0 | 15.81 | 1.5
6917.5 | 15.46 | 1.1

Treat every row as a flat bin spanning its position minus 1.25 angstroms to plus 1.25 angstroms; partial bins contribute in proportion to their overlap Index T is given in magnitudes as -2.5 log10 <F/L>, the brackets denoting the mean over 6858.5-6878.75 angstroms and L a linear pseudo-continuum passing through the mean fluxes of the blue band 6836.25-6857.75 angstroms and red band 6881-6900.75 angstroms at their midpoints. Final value 0.20 mag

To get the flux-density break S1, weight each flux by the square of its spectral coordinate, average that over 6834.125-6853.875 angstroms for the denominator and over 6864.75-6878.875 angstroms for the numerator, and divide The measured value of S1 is 0.8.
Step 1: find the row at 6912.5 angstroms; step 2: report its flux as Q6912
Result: 15.83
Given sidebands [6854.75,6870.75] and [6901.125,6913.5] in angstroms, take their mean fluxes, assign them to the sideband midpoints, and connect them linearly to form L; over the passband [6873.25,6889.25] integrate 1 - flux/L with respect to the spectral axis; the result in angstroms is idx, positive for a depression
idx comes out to 0.7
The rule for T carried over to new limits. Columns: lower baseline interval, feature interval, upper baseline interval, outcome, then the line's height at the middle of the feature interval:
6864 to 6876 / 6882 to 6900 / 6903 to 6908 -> -0.07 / 14.8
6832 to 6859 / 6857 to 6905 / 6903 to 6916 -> 0.11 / 16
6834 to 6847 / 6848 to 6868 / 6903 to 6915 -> 0.10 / 16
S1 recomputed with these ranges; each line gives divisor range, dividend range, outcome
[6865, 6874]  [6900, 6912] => 1.27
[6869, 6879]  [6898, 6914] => 1.23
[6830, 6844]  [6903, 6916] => 1.08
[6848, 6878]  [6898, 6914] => 1.16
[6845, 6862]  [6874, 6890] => 0.92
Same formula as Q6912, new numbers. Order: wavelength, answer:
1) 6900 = 16.89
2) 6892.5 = 17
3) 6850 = 15.66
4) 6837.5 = 15.09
